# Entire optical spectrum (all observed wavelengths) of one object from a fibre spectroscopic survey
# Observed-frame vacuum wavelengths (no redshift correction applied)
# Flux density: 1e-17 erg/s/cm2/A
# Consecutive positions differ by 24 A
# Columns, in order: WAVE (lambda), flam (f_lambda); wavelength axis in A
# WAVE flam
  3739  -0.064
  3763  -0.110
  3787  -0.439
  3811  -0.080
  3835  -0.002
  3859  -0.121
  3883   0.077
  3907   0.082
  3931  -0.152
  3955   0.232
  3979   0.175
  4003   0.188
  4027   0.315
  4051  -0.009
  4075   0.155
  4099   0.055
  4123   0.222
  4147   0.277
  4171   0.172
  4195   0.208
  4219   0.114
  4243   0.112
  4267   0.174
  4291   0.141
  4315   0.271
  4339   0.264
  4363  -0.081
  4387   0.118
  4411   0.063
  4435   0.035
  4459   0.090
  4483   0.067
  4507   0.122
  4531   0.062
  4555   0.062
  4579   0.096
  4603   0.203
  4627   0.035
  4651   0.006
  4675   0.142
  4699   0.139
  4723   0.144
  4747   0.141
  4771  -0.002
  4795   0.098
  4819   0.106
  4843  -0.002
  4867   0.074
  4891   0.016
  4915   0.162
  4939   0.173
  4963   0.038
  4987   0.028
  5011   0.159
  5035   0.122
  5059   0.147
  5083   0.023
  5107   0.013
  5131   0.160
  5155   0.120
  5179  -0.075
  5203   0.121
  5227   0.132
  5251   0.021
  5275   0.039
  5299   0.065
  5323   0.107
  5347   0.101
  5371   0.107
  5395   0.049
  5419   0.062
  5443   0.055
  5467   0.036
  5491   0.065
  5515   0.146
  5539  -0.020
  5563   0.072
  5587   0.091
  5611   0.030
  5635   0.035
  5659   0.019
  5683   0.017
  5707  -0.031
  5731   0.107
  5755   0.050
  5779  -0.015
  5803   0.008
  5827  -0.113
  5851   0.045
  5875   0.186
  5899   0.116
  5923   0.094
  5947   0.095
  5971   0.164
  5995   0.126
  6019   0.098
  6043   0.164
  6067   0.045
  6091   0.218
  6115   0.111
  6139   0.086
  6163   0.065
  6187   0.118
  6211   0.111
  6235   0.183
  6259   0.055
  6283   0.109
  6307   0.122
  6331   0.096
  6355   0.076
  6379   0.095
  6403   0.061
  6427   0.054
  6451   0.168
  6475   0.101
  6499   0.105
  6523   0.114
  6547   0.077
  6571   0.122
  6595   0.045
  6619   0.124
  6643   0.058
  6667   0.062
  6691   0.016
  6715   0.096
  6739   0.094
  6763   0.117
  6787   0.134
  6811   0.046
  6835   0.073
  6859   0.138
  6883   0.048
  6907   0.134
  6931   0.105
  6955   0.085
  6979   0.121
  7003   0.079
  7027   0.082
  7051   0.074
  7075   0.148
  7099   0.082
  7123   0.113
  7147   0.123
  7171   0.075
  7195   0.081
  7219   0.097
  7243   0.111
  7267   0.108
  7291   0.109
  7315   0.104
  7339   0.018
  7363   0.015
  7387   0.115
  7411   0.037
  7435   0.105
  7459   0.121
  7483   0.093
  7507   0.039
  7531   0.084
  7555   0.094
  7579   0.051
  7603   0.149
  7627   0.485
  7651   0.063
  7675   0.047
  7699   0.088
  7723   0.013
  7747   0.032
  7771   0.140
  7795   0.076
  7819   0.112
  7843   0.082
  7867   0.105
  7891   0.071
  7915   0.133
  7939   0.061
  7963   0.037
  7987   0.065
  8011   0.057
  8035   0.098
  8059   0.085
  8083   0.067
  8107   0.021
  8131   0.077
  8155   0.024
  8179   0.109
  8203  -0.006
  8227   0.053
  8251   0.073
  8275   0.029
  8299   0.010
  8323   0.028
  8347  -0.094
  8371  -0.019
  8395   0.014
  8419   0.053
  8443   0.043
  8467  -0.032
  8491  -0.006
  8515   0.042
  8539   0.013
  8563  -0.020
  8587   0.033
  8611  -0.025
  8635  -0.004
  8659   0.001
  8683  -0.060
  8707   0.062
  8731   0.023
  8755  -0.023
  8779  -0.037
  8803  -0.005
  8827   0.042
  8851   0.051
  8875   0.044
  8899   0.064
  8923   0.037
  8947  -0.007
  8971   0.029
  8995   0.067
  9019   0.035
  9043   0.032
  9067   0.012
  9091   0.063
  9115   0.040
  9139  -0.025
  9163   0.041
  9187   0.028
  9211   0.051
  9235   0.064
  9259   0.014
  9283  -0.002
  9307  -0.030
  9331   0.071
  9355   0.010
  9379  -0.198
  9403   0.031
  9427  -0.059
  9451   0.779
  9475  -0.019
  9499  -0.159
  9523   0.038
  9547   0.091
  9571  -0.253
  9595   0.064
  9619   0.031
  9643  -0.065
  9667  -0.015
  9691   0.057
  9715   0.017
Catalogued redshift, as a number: 0.524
